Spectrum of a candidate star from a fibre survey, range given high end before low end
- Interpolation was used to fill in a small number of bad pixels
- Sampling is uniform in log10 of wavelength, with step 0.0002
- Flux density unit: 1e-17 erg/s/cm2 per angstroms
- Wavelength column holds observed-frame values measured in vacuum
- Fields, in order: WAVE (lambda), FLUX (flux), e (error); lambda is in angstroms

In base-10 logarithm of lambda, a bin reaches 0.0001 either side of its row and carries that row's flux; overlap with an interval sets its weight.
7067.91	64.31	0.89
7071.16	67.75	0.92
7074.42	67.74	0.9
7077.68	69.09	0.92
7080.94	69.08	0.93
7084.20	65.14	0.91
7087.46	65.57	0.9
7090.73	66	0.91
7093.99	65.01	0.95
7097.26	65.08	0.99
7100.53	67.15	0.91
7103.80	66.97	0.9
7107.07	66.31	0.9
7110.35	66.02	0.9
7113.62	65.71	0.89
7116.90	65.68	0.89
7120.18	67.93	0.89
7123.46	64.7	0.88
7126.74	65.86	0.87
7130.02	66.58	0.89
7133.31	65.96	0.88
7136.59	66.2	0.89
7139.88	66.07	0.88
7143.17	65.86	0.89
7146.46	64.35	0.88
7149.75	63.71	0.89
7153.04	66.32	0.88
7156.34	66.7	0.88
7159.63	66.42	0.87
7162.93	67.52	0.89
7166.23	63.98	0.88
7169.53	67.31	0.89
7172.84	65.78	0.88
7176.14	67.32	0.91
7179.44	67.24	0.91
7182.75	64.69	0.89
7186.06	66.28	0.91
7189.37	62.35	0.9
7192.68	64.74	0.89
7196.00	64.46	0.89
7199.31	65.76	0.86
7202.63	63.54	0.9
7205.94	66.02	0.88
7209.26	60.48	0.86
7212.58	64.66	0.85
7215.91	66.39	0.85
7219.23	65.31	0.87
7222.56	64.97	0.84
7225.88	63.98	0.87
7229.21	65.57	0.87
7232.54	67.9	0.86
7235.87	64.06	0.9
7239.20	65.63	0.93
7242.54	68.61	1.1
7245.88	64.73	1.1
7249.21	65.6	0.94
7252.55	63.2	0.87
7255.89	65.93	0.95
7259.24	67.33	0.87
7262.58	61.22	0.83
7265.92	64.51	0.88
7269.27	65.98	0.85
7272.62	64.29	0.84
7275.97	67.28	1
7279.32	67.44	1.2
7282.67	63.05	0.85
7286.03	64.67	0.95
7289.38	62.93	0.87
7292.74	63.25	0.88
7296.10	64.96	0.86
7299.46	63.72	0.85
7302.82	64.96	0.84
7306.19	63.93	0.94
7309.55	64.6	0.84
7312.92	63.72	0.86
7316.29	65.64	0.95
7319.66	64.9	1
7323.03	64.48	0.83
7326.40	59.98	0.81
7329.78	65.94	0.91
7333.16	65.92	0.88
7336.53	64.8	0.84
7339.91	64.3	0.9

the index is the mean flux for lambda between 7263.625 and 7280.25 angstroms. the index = 65.7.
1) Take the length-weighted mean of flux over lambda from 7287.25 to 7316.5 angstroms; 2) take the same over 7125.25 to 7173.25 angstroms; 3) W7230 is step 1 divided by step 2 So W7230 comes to 1.0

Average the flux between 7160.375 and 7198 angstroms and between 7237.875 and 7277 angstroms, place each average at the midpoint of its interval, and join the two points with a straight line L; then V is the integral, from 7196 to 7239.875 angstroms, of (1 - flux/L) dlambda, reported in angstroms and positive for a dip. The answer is 0.4 angstroms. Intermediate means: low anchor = 65.6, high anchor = 65.3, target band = 64.9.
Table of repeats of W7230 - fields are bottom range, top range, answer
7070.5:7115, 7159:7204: 0.98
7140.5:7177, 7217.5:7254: 0.99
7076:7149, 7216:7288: 0.99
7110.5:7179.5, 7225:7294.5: 0.99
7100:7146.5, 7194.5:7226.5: 0.98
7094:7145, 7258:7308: 0.98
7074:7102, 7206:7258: 0.98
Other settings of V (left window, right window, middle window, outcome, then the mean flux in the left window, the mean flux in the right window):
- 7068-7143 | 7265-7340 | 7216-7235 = -0.1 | 66.4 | 64.6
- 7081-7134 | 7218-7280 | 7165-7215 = 0.5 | 66.1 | 65.4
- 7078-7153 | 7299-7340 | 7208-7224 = 0.2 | 66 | 64.4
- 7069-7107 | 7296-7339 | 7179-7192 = 0.2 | 66.7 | 64.4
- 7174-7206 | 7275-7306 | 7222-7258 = -0.3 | 65.2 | 64.6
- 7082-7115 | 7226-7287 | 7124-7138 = 0.0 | 66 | 65.4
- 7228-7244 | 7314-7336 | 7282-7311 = 0.5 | 66.3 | 64.5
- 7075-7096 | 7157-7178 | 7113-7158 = 0.5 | 66.7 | 66.4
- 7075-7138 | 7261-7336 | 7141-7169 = 0.1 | 66.3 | 64.4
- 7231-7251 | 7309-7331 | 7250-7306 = 0.4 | 66.1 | 64.1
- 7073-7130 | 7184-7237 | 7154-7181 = -0.5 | 66.4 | 64.8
